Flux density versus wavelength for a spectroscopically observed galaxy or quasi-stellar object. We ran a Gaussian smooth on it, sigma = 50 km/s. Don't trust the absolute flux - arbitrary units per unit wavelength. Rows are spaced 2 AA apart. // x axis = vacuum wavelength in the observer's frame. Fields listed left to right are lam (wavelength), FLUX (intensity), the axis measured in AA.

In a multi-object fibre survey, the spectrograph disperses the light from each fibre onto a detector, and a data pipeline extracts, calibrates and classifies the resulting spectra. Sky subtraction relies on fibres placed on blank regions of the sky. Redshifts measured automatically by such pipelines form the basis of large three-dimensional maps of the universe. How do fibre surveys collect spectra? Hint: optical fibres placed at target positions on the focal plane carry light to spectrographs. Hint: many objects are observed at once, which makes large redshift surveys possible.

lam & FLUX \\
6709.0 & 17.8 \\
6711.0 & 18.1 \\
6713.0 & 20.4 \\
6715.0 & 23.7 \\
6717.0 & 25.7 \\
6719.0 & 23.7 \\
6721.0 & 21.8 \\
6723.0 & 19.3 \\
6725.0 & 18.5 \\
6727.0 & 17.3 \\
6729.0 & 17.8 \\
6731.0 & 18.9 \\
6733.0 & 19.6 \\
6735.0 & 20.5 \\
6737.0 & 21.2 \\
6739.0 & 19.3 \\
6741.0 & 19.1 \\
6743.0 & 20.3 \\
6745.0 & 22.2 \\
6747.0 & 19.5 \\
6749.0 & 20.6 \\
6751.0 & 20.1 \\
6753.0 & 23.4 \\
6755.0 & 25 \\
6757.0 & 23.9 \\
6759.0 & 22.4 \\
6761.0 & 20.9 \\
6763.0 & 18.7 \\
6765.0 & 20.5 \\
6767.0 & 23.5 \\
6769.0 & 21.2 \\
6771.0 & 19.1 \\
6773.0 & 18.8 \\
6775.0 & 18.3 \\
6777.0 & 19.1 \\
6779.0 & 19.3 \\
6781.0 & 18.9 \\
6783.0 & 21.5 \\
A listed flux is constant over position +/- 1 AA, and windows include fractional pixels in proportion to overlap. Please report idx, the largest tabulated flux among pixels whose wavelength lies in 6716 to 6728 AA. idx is 25.7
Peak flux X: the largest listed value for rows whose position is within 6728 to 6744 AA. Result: 21.2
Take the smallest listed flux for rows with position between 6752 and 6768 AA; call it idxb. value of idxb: 18.7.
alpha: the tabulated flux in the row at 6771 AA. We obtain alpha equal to 19.1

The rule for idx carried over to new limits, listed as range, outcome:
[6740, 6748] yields 22.2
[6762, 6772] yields 23.5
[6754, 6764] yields 25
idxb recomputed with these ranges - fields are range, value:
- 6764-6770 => 20.5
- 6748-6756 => 20.1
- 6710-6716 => 18.1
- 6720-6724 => 19.3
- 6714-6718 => 23.7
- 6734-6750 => 19.1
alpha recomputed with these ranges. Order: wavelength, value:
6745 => 22.2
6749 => 20.6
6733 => 19.6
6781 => 18.9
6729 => 17.8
